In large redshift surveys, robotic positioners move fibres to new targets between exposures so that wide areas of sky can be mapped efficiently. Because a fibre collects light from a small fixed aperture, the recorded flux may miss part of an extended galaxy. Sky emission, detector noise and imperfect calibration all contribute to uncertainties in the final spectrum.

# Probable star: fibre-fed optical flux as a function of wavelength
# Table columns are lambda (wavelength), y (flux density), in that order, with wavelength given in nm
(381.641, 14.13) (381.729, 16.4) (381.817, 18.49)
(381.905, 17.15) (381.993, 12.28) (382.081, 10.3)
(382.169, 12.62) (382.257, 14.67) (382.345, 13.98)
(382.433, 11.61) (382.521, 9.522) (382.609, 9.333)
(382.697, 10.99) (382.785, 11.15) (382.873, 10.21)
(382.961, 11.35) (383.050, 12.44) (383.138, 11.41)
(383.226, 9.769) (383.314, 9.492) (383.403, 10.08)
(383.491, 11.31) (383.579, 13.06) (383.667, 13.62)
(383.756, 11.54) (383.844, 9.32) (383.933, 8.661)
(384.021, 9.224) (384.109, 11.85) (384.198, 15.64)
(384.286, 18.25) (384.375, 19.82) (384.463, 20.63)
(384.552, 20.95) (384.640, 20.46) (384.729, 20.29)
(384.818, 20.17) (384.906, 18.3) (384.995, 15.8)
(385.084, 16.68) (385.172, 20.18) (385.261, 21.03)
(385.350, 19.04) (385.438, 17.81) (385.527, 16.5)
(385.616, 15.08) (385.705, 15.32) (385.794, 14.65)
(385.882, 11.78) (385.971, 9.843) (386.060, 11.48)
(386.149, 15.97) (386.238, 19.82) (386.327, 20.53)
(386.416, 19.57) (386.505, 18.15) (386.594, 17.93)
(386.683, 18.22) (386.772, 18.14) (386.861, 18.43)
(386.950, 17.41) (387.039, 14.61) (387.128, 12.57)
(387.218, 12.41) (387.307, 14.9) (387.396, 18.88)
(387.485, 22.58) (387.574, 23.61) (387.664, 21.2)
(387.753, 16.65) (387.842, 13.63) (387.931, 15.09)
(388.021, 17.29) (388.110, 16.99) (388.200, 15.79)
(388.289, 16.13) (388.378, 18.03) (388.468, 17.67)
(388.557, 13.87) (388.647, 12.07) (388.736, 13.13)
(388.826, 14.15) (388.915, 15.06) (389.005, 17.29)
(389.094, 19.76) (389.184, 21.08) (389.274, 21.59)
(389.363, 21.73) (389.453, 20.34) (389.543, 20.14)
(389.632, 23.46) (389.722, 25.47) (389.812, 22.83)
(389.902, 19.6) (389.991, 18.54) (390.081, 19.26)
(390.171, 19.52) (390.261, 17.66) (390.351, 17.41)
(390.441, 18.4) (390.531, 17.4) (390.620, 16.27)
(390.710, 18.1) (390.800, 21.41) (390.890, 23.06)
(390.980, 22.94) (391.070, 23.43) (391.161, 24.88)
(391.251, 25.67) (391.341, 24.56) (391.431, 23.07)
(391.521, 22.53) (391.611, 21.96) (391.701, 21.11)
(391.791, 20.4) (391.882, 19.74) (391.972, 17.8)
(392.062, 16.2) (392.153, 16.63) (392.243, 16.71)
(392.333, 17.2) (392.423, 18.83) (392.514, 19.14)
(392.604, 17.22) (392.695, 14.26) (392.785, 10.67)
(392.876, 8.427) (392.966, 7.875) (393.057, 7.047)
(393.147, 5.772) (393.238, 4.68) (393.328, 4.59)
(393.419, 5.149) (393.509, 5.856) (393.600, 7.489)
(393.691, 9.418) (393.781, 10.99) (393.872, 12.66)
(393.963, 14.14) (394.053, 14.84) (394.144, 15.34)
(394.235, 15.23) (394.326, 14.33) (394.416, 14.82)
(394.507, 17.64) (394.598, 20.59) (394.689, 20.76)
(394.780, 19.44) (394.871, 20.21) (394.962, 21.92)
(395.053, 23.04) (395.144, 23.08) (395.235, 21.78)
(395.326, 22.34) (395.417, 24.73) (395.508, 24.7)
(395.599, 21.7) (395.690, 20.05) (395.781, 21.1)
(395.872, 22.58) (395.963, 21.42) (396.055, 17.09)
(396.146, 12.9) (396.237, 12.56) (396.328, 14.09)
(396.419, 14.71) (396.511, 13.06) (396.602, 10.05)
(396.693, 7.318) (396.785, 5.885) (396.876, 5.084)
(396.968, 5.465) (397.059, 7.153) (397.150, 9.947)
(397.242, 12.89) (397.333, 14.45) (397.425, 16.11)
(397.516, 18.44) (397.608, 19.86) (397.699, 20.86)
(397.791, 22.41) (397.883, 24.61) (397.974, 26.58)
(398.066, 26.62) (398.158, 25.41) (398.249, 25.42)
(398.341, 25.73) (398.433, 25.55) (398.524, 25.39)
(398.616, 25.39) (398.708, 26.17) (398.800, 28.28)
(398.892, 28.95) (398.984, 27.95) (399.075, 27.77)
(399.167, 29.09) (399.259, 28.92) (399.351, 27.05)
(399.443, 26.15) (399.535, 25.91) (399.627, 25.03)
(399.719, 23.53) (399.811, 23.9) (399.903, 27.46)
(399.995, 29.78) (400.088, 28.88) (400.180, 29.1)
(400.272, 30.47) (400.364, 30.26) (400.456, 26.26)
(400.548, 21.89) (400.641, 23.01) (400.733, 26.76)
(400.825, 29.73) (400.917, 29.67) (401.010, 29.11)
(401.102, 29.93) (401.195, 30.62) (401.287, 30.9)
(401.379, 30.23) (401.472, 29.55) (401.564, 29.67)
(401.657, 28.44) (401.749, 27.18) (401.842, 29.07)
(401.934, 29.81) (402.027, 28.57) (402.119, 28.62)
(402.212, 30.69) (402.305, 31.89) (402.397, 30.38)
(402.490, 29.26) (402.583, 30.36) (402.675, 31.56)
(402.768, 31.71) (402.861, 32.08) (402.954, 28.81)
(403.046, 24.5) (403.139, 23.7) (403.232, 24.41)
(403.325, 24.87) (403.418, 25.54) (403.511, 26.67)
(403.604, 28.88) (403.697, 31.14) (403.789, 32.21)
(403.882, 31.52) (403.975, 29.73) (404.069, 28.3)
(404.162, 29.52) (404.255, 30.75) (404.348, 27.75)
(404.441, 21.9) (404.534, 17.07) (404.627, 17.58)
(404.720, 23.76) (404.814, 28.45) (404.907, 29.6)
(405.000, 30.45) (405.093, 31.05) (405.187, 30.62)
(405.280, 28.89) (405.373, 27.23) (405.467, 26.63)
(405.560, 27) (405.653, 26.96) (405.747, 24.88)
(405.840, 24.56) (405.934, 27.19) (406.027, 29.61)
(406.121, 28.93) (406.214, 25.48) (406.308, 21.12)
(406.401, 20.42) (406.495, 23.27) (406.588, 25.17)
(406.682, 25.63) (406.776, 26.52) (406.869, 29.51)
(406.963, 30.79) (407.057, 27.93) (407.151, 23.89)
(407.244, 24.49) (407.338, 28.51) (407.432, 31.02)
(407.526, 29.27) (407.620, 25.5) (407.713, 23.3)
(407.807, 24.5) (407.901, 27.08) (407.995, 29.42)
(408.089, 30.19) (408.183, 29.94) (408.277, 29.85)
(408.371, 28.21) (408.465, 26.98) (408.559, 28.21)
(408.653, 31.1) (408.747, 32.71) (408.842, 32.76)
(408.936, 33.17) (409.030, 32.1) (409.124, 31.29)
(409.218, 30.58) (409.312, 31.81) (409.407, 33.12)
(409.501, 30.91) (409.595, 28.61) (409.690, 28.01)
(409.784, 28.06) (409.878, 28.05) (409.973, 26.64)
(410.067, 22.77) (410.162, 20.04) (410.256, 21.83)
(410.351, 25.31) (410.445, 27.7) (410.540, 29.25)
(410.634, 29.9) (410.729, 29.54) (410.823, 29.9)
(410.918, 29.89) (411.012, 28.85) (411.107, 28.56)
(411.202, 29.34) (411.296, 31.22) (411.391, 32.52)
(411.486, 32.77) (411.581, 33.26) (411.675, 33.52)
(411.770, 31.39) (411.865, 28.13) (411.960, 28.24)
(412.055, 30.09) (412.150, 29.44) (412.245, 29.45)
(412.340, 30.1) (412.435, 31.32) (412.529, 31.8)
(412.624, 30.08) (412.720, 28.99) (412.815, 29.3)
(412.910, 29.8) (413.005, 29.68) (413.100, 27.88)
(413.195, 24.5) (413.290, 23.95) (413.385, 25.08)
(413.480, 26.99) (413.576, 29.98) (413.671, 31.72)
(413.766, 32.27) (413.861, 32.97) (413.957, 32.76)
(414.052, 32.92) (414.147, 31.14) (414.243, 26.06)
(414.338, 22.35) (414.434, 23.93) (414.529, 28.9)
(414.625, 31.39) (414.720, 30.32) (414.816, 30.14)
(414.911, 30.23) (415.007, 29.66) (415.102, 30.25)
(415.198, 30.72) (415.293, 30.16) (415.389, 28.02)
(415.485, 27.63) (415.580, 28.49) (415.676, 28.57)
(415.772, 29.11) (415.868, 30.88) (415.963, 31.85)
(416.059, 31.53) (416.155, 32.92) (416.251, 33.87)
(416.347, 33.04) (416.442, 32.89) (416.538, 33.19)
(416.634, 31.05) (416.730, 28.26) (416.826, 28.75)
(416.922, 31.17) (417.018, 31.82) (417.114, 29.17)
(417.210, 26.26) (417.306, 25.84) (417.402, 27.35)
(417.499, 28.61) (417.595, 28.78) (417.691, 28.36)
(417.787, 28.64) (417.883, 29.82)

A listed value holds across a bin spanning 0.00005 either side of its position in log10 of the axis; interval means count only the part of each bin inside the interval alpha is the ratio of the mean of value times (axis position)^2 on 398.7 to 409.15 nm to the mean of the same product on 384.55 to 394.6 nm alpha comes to 1.77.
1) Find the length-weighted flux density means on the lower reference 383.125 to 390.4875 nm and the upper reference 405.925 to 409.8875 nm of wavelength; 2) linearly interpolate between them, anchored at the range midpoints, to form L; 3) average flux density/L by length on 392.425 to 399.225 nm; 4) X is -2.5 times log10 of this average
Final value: 0.27 mag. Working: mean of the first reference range 16.8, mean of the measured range 17.2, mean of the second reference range 28.3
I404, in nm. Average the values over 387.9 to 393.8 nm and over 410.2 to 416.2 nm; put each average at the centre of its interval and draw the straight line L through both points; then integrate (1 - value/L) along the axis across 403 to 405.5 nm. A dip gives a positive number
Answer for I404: -0.28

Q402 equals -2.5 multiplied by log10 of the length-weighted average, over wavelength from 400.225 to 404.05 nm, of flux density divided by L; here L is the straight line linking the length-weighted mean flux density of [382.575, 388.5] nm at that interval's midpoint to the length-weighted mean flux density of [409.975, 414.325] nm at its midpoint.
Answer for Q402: -0.20 mag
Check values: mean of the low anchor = 15.6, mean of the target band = 28.8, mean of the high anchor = 29.1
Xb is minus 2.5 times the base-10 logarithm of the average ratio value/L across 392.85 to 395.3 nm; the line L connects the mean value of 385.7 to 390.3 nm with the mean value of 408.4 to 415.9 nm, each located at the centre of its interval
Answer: 0.445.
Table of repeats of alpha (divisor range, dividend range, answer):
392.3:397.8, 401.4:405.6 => 1.99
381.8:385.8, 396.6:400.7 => 1.69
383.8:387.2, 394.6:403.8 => 1.56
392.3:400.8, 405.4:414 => 1.60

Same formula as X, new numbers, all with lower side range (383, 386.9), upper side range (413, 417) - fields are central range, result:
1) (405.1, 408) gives -0.037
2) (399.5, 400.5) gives -0.202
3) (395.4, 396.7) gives 0.197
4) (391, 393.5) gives 0.179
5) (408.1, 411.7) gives -0.080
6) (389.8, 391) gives -0.064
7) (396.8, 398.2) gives 0.273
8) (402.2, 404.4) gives -0.194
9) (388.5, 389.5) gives 0.017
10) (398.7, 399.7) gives -0.221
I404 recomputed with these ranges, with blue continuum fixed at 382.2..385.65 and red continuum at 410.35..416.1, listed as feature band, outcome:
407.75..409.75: -0.20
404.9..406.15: -0.12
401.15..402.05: -0.22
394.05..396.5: 0.15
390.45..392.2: -0.25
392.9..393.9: 0.62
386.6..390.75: -0.26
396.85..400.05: -0.10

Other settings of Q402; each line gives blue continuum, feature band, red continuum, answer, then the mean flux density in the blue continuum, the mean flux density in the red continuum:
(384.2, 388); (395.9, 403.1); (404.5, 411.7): -0.002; 17.5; 28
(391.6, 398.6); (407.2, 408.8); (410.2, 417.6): -0.114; 16.4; 29.6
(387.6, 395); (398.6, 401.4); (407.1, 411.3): -0.222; 17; 28.5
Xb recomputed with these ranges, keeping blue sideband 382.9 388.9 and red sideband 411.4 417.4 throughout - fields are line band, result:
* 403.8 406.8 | -0.05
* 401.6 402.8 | -0.24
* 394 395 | 0.14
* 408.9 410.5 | -0.03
